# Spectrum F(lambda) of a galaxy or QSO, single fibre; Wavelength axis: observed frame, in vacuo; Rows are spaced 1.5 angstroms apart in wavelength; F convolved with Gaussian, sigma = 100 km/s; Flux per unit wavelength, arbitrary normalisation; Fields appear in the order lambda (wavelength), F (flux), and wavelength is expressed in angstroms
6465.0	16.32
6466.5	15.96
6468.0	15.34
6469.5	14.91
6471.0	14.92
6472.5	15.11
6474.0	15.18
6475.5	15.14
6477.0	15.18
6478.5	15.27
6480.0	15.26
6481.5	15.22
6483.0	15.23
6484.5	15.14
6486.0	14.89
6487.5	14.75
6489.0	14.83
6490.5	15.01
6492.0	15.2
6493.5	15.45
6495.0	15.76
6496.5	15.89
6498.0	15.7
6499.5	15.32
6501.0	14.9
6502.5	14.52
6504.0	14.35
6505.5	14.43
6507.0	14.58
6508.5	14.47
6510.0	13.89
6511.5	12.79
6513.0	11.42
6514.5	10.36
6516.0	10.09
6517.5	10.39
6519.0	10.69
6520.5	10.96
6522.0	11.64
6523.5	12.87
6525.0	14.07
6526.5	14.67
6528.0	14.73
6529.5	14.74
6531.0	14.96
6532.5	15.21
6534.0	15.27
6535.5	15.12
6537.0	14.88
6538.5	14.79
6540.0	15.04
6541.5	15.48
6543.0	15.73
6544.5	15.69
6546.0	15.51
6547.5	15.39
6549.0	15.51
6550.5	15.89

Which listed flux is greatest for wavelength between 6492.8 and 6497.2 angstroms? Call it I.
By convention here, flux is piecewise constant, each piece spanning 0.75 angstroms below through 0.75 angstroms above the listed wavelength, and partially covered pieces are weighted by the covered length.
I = 15.89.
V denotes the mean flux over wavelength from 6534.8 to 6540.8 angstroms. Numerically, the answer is 15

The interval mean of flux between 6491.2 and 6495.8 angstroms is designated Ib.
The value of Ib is 15.5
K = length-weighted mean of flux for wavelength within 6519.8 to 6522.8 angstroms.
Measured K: 11.3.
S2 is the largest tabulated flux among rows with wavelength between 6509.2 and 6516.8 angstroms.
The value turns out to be 13.89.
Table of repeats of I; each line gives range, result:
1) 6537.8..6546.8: 15.73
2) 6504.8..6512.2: 14.58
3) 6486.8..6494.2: 15.45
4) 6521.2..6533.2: 15.21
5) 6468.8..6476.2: 15.18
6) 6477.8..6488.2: 15.27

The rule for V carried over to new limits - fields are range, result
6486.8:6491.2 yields 14.9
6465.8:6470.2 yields 15.4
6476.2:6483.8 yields 15.2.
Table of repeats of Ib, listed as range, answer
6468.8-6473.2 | 15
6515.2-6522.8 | 10.8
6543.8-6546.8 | 15.6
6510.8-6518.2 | 11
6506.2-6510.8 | 14.3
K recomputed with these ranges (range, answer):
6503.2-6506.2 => 14.4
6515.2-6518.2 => 10.2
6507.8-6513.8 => 13.1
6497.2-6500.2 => 15.5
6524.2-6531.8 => 14.6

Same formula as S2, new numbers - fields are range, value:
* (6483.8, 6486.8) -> 15.14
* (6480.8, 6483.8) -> 15.23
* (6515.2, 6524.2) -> 12.87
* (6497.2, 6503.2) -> 15.7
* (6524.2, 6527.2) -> 14.67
